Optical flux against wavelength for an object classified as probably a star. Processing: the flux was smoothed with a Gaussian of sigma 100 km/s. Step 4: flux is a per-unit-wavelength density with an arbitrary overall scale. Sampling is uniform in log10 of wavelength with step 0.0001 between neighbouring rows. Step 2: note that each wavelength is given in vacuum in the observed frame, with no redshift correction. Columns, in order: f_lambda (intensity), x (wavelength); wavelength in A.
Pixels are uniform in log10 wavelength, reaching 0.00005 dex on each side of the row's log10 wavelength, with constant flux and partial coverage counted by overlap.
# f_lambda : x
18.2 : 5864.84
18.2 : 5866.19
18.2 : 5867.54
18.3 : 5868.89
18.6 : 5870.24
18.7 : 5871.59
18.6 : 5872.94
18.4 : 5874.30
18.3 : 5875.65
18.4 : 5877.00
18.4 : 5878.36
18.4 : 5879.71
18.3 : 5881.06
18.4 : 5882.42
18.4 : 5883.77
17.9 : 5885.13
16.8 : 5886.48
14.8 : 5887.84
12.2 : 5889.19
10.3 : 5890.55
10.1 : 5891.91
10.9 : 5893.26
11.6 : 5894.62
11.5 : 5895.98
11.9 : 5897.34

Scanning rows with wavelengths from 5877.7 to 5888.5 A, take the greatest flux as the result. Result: 18.4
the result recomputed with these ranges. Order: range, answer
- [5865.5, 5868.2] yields 18.2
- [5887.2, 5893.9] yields 14.8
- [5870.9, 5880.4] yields 18.7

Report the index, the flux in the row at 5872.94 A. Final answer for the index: 18.6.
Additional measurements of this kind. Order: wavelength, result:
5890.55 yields 10.3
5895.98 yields 11.5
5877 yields 18.4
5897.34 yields 11.9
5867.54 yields 18.2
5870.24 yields 18.6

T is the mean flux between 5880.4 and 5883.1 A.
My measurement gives 18.3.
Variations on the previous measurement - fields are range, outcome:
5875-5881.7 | 18.4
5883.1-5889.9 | 16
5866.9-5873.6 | 18.5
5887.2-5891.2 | 12.4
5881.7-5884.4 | 18.4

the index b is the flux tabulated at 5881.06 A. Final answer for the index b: 18.3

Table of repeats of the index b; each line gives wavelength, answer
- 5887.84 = 14.8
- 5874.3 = 18.4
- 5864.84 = 18.2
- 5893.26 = 10.9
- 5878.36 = 18.4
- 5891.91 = 10.1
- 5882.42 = 18.4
